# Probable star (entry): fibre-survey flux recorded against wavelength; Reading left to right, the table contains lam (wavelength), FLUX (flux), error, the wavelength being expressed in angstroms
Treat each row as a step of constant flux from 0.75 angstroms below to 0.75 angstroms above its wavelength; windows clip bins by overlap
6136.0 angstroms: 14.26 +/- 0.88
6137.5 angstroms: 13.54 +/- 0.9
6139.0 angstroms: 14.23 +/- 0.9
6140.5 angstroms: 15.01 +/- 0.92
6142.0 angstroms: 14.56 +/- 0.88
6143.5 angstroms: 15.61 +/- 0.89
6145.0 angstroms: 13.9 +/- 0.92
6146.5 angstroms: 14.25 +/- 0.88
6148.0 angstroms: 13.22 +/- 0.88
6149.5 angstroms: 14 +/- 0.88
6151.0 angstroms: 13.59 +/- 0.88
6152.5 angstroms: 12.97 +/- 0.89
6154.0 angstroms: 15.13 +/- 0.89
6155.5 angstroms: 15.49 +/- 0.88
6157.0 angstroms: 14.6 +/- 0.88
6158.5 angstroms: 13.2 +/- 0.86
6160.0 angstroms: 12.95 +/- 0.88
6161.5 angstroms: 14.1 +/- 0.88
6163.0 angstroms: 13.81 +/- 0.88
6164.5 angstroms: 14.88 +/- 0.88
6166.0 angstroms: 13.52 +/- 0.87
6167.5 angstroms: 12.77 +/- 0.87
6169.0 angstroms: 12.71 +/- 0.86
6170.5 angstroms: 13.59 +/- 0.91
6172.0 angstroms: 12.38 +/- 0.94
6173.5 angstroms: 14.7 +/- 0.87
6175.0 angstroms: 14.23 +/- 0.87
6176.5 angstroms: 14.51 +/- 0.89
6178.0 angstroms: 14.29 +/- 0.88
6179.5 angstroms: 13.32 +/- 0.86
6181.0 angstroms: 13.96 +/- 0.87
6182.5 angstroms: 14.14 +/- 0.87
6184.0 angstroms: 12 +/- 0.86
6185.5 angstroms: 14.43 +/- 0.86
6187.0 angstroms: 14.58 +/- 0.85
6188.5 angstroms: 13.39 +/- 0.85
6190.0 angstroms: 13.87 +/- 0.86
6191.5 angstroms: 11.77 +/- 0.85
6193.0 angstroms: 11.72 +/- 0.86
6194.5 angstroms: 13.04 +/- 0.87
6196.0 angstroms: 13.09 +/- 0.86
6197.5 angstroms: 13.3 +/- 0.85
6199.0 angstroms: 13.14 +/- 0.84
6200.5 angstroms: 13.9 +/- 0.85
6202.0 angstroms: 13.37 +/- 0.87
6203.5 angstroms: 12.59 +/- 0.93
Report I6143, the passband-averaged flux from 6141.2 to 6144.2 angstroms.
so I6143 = 15.1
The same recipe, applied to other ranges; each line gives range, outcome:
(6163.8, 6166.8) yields 14.2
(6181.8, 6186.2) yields 13.5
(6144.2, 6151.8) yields 13.8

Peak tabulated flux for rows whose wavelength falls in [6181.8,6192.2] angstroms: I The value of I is 14.58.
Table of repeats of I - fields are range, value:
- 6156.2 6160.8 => 14.6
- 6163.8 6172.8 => 14.88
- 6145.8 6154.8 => 15.13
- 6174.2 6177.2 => 14.51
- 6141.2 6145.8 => 15.61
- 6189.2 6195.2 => 13.87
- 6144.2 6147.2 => 14.25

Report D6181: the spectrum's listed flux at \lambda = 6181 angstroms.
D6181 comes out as 13.96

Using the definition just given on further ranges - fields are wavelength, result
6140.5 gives 15.01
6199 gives 13.14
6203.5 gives 12.59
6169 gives 12.71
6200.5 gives 13.9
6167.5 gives 12.77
